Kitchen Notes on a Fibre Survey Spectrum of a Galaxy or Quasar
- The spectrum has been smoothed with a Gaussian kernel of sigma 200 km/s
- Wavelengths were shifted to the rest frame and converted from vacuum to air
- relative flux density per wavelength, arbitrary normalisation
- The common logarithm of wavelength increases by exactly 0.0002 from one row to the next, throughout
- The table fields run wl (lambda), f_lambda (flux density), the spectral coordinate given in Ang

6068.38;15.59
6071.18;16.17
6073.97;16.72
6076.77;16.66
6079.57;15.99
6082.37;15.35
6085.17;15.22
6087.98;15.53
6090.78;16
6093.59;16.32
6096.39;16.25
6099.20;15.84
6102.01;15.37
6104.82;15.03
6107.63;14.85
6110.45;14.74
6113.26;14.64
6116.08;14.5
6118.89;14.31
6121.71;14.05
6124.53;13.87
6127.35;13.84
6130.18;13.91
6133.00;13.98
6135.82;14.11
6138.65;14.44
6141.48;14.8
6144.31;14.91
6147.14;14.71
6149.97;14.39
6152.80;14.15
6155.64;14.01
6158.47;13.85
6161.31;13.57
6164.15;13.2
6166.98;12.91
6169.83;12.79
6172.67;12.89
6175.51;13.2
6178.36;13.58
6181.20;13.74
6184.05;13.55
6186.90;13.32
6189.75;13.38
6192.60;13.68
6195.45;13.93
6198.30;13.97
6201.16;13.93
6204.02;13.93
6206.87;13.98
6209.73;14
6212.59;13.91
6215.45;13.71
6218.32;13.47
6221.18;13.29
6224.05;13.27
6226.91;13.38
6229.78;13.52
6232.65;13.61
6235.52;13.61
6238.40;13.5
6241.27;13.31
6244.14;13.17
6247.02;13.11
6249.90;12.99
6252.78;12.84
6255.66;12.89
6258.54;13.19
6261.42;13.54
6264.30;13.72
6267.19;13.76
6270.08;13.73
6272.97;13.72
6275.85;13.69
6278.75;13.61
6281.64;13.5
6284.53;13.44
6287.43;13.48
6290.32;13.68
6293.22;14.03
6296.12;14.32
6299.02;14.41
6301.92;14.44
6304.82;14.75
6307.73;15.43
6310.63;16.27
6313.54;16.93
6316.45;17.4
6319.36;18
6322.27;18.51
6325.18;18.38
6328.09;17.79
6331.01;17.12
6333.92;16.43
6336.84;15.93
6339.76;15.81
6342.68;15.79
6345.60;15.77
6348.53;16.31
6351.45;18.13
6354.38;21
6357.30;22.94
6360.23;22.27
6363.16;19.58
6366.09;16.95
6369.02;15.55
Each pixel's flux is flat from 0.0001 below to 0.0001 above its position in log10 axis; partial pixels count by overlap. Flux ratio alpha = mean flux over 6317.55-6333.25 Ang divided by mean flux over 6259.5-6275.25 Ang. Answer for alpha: 1.31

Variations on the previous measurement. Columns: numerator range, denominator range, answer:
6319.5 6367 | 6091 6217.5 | 1.28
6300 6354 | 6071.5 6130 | 1.10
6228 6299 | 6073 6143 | 0.90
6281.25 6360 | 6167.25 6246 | 1.21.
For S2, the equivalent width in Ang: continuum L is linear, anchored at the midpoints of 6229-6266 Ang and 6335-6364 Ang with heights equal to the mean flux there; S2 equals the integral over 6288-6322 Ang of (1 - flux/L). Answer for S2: 1.4 Ang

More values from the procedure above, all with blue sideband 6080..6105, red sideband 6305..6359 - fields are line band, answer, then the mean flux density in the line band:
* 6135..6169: 4.3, 14.1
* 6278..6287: 1.9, 13.5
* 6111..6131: 2.2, 14.2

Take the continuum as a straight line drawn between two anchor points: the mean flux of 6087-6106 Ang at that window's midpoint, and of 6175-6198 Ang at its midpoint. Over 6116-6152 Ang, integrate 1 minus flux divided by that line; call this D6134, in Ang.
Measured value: 1.4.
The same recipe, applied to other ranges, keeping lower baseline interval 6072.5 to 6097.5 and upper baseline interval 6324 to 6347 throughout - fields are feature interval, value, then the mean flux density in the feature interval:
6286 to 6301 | 2.3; 14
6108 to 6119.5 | 1.1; 14.6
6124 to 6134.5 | 1.4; 13.9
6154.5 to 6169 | 2.4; 13.5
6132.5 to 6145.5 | 1.3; 14.5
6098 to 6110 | 0.6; 15.2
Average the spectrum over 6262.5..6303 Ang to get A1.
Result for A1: 13.8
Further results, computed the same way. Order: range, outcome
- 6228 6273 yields 13.4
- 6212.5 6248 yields 13.4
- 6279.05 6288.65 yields 13.5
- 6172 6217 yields 13.7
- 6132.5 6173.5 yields 13.9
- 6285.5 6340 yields 15.9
